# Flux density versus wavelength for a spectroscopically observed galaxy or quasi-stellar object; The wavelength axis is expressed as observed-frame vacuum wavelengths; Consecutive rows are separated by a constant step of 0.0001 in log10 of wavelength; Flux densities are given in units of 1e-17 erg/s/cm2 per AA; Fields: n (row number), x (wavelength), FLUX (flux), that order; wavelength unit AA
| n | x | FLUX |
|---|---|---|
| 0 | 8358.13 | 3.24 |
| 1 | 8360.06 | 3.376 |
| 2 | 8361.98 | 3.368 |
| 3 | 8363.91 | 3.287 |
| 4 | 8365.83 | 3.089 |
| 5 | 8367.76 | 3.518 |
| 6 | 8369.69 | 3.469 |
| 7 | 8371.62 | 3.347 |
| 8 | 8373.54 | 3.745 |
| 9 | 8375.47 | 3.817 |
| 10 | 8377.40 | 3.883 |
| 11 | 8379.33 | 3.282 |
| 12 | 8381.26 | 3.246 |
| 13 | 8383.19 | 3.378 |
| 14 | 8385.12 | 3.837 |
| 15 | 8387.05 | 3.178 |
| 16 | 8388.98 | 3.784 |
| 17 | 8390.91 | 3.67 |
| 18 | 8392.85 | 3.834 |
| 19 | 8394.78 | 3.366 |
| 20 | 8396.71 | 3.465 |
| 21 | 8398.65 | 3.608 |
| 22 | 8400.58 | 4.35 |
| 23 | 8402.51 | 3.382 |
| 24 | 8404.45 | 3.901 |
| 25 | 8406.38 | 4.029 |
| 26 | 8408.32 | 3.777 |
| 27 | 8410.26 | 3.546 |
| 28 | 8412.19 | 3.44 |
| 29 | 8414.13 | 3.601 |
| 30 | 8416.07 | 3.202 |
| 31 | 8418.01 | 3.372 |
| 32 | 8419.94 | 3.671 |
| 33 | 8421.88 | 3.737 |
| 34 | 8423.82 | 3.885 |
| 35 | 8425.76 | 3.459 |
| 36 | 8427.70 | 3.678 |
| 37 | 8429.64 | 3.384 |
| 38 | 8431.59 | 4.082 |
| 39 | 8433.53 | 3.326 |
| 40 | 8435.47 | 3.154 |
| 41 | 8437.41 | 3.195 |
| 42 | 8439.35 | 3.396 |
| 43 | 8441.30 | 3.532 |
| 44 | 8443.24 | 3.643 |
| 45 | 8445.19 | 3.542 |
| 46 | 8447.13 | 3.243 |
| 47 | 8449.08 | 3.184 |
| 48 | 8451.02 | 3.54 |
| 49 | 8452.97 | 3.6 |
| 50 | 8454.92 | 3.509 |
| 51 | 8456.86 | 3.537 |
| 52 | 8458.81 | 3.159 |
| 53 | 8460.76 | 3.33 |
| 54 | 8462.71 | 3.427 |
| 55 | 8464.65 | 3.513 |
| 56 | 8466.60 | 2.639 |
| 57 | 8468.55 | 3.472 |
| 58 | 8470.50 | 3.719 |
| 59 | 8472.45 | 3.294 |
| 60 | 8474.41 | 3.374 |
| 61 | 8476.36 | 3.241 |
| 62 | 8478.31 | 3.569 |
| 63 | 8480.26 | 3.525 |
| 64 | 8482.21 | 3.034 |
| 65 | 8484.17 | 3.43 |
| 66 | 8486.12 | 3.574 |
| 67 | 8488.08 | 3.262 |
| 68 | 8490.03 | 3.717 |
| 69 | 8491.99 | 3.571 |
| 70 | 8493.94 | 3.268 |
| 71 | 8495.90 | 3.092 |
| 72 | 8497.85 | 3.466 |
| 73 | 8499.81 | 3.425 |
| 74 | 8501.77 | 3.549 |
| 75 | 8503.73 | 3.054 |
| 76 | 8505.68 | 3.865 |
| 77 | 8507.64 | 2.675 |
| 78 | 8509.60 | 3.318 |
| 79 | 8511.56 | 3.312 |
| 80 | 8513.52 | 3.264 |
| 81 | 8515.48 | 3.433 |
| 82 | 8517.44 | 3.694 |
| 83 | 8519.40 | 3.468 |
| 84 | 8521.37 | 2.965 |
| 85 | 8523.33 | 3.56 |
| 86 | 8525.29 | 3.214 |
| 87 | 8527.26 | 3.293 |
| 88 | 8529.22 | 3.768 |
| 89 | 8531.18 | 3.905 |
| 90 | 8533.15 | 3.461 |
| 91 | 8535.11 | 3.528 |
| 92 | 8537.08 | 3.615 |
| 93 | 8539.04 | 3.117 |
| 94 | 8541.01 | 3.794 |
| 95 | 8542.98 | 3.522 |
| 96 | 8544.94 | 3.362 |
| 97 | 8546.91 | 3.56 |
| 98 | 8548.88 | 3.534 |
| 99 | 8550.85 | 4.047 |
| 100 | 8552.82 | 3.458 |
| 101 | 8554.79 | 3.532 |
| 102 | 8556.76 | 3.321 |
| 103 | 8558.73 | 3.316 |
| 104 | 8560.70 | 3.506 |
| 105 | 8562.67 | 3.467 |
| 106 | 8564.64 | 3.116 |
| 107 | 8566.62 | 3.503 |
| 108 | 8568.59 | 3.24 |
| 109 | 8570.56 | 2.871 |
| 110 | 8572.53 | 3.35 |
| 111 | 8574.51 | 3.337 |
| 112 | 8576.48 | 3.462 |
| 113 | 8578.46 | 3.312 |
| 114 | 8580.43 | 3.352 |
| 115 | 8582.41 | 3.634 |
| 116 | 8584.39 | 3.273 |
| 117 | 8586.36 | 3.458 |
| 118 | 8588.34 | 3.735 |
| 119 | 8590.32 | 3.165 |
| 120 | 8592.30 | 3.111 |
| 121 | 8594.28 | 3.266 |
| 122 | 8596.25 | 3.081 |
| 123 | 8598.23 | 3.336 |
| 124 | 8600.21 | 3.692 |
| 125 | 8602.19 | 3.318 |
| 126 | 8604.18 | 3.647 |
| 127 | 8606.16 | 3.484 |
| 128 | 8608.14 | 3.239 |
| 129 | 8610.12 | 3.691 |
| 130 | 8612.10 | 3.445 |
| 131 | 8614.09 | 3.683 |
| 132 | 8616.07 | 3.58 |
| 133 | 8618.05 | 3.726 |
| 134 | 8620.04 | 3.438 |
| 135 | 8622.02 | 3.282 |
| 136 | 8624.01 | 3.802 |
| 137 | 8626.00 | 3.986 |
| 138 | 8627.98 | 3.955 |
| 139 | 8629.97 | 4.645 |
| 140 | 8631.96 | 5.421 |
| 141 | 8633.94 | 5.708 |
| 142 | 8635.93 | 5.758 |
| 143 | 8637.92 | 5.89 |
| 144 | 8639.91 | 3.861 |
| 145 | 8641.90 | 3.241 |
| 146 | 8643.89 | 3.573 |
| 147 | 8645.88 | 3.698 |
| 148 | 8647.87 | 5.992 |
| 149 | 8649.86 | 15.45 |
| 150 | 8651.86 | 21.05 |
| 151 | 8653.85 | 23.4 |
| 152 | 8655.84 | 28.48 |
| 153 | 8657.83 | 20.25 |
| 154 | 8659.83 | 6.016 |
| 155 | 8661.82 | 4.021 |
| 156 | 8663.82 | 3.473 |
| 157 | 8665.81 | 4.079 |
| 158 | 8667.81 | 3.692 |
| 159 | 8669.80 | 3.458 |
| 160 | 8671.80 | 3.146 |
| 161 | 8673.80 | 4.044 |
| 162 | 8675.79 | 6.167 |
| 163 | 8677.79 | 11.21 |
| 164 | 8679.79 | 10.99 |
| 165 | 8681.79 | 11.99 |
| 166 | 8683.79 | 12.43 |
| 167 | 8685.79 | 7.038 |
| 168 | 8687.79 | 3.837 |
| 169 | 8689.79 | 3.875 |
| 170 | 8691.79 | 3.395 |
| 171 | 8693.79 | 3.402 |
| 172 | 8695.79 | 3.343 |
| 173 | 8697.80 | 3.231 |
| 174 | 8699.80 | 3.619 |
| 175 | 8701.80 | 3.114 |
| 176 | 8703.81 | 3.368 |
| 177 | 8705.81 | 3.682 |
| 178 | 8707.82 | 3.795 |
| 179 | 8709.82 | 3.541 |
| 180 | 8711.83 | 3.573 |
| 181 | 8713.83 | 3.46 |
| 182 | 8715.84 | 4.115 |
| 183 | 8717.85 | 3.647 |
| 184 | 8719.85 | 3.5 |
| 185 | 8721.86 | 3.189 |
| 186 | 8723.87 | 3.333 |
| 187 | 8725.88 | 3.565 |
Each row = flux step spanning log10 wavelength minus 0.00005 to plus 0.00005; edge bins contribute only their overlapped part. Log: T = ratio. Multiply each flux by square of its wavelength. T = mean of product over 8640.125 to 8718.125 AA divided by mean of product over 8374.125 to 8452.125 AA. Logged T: 2.09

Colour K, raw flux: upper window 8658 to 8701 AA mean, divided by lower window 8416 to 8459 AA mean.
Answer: 1.7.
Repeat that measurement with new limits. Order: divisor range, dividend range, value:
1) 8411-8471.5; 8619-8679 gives 2.16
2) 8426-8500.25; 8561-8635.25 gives 1.05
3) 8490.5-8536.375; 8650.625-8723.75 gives 2.02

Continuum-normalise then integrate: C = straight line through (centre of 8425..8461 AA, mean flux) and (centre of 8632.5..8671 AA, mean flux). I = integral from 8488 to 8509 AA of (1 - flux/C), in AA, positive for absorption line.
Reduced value 6.6 AA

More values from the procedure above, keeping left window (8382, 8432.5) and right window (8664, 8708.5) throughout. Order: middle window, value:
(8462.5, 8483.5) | 3.6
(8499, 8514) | 3.3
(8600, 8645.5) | 8.5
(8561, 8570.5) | 2.6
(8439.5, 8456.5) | 1.8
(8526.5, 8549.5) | 4.5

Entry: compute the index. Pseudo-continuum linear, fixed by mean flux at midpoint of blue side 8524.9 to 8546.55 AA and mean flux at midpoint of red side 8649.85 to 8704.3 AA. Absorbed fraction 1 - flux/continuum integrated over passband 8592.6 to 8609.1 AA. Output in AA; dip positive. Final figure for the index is 6.7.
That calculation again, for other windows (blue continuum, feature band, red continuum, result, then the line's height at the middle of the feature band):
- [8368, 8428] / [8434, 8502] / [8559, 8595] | 2.22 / 3.5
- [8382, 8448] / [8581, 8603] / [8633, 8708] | 9.98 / 6.17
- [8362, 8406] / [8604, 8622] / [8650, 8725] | 7.55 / 6.08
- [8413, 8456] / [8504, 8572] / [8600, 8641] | 6.91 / 3.81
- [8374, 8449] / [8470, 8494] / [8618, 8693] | 6.44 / 4.69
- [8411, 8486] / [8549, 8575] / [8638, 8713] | 9.34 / 5.31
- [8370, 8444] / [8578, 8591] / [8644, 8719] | 5.44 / 5.9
